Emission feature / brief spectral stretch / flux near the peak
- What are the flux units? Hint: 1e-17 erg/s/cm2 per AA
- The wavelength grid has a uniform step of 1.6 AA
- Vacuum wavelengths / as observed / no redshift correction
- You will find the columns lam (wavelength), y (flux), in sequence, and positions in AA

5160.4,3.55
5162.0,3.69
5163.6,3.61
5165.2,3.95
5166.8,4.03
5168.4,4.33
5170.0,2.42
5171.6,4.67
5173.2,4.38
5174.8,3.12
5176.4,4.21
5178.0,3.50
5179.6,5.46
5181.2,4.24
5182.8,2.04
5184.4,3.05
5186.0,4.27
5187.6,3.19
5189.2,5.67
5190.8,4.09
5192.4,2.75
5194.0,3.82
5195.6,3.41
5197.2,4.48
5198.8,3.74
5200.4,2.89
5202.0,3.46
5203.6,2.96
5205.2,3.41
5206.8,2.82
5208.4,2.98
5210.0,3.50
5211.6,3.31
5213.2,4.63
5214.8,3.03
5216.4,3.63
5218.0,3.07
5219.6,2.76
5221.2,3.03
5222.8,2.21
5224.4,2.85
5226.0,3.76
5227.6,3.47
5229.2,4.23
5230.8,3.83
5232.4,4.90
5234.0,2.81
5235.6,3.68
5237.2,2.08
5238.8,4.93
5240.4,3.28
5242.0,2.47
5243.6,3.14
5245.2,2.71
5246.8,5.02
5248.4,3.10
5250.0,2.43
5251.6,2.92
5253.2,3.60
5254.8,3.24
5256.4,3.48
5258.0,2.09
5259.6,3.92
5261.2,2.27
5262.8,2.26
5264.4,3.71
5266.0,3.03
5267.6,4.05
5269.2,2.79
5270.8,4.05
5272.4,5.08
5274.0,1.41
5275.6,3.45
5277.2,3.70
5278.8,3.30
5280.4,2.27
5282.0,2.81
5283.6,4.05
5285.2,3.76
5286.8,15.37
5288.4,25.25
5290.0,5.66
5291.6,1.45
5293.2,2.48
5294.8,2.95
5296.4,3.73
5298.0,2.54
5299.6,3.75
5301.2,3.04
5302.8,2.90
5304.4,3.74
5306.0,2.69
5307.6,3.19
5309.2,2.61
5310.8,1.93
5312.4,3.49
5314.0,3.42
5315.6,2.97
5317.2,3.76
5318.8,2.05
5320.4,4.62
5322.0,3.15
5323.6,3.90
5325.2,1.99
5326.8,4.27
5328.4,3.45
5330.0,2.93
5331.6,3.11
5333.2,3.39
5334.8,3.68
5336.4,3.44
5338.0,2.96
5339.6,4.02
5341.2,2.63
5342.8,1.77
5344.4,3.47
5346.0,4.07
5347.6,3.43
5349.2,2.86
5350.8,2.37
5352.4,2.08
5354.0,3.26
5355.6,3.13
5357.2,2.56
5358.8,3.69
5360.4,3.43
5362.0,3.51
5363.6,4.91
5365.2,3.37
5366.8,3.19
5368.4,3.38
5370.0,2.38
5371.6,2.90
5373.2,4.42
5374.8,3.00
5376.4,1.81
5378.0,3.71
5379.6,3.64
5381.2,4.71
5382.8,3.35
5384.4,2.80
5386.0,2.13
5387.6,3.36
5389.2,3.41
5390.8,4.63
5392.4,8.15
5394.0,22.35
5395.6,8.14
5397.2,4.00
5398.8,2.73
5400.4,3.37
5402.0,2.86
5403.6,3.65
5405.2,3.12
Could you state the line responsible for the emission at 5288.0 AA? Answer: H-beta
